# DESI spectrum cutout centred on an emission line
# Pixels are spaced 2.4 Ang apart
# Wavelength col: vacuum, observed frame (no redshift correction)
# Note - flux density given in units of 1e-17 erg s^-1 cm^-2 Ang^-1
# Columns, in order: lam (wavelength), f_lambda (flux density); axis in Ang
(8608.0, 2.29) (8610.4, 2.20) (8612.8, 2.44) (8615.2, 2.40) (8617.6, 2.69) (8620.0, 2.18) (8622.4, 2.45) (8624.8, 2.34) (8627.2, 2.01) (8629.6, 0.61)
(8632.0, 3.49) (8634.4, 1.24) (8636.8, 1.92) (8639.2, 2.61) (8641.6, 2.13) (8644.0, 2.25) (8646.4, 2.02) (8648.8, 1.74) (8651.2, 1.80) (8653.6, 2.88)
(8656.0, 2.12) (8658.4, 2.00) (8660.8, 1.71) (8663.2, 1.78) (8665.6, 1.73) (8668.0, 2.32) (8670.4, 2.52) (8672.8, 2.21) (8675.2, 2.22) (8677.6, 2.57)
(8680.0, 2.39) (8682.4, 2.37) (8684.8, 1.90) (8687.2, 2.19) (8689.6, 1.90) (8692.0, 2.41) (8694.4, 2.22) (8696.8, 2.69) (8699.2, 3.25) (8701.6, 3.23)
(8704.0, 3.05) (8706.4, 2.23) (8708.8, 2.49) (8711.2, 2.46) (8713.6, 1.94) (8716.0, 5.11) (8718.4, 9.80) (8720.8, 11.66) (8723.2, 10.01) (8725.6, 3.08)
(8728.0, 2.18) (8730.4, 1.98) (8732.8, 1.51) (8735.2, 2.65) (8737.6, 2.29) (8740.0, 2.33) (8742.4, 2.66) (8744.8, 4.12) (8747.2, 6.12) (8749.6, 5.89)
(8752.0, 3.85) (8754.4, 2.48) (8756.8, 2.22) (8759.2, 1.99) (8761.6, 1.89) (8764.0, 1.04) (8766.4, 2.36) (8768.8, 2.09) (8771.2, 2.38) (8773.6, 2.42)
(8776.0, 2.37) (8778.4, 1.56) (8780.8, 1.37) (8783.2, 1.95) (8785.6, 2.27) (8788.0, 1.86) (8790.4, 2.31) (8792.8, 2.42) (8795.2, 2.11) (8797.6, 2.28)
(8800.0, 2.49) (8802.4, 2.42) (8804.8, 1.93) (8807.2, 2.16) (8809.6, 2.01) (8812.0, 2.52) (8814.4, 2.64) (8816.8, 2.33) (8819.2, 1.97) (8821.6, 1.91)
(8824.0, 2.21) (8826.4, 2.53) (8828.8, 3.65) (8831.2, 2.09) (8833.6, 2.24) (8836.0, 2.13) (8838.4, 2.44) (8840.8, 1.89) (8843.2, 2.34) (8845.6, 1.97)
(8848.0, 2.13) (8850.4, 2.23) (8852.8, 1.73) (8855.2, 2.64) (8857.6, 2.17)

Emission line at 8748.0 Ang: [N II]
